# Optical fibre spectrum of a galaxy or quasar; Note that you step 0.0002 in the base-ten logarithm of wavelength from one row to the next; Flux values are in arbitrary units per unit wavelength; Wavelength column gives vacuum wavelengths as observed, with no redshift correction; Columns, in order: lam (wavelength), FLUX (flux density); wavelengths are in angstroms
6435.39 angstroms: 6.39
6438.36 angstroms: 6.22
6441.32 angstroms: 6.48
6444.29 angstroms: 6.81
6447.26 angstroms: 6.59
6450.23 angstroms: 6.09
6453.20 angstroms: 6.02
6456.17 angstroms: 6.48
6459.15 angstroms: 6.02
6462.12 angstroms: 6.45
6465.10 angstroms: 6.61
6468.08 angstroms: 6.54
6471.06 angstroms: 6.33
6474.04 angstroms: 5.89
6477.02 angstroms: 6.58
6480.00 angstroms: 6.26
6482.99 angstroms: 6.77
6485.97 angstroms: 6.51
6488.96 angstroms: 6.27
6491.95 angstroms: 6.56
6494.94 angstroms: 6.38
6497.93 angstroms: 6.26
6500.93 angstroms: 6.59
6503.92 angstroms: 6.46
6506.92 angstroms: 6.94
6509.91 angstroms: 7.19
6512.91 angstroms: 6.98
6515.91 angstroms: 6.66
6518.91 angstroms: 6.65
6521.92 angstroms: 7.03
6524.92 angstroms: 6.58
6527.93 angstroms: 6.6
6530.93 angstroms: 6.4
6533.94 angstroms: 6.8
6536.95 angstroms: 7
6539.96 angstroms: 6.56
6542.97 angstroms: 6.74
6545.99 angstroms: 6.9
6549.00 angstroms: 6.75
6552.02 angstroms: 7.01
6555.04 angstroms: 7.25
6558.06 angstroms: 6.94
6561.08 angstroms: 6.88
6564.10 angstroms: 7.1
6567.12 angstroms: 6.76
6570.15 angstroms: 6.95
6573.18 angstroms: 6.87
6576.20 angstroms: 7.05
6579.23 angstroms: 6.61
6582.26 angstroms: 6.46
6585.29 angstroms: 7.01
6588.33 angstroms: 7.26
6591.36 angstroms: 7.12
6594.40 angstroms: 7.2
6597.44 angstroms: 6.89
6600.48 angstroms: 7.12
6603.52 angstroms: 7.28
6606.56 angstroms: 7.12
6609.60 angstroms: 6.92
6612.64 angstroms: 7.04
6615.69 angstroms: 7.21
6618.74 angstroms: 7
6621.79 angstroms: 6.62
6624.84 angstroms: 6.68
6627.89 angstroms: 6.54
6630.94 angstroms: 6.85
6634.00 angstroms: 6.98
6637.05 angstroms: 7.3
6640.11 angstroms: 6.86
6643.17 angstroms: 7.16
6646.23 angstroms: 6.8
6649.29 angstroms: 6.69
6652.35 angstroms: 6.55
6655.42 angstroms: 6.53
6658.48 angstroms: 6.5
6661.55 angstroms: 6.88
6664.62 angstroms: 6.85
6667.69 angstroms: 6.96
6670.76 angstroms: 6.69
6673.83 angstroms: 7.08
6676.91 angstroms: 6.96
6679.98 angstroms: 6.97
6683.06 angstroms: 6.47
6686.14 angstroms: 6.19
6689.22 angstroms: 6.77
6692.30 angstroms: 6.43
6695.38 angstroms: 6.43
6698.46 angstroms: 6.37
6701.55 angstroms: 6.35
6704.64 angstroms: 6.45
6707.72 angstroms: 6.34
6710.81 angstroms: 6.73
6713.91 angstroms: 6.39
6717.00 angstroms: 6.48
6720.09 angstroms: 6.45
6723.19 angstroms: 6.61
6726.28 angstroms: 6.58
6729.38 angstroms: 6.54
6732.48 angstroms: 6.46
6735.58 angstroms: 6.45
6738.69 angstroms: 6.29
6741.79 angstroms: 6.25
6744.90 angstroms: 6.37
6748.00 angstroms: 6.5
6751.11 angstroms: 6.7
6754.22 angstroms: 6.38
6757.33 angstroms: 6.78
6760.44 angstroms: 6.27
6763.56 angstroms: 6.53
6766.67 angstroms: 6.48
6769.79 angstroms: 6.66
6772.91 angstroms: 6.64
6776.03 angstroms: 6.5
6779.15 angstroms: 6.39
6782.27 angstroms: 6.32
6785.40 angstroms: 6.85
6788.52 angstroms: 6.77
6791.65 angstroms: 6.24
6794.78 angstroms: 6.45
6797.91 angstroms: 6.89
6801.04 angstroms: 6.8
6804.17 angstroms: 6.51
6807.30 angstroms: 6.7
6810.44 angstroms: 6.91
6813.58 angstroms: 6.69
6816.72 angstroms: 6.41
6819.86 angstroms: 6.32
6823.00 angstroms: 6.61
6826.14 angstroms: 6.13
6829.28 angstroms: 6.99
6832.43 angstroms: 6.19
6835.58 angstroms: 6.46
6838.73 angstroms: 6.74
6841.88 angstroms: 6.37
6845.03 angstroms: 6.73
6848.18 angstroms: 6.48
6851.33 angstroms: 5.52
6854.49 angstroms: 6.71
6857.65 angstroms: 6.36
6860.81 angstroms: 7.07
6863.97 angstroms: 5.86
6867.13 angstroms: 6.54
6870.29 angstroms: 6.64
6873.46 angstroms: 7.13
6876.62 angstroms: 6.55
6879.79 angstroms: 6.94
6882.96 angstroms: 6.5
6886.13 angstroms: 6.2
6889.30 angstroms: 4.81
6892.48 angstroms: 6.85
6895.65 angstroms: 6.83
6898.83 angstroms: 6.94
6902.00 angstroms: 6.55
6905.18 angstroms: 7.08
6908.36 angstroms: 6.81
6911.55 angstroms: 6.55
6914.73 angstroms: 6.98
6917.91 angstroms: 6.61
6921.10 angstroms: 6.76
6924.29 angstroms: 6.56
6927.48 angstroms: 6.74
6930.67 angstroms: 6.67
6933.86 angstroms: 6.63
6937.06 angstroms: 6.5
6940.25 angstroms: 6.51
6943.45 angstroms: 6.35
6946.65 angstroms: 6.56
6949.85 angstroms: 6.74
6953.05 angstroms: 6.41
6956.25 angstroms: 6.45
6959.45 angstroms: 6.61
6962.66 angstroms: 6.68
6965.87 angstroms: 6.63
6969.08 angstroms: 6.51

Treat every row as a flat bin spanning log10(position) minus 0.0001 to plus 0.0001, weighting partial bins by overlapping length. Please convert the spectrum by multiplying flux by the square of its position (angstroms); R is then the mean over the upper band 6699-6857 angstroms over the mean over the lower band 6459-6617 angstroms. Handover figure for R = 1.03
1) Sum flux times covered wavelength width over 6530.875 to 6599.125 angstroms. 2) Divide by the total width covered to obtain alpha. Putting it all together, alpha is 6.9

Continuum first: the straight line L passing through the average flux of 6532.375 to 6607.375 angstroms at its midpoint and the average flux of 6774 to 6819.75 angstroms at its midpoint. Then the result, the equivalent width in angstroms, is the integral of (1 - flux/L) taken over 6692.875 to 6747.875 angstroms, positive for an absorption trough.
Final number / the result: 2.18 angstroms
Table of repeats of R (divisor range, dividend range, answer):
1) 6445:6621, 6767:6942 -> 1.07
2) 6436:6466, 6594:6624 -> 1.16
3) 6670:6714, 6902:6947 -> 1.08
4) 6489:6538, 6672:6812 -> 1.05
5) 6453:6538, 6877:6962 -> 1.14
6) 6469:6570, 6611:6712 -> 1.05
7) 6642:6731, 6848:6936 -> 1.05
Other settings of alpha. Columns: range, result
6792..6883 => 6.56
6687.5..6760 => 6.48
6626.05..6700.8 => 6.74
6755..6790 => 6.56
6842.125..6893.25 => 6.42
